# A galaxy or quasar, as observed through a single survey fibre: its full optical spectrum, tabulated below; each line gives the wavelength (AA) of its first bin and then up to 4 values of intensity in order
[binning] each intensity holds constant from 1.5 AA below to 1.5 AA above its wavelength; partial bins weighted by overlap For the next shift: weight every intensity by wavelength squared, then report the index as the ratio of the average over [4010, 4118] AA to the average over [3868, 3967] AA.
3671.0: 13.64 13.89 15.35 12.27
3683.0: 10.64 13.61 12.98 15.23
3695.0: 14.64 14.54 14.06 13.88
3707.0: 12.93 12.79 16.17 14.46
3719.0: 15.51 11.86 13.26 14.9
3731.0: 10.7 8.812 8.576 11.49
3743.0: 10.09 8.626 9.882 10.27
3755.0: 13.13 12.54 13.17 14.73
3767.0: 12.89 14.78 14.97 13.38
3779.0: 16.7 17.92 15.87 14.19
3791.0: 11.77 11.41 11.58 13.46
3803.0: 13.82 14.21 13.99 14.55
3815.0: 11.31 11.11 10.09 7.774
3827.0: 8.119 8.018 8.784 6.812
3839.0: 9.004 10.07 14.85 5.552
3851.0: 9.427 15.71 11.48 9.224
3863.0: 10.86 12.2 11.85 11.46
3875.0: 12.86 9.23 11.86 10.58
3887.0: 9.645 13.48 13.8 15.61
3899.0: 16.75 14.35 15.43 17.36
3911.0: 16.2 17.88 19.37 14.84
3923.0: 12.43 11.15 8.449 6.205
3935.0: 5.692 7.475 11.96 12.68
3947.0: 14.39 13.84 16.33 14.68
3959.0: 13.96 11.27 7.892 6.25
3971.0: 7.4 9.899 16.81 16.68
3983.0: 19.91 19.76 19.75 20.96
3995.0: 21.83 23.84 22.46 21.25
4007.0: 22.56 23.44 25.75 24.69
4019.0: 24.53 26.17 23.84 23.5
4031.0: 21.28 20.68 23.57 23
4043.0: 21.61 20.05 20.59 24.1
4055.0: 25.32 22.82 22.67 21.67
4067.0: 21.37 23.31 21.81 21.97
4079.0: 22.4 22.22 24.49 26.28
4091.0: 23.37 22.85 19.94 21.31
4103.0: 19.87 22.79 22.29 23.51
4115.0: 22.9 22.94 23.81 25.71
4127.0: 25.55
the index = 1.93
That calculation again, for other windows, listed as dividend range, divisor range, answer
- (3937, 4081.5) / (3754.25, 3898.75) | 1.76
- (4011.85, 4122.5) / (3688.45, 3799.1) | 2.06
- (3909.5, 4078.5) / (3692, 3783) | 1.59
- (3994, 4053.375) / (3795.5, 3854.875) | 2.34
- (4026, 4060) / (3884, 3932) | 1.71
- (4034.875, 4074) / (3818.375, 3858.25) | 2.58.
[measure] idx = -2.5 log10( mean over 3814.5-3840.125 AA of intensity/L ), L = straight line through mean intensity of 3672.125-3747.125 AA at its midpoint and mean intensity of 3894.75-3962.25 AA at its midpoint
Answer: 0.42 mag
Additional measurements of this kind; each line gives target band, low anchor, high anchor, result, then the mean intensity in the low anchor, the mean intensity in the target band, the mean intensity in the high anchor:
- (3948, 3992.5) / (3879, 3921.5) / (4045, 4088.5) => 0.265 mag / 14.7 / 14.2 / 22.7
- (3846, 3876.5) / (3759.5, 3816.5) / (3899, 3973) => 0.186 mag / 13.9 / 11.1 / 12.5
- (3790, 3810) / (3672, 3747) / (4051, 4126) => 0.185 mag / 12.9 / 12.9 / 22.9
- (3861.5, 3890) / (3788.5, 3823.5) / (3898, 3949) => 0.135 mag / 12.4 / 11.3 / 13.1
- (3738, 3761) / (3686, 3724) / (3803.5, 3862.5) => 0.171 mag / 14.1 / 11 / 10.6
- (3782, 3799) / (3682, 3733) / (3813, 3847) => -0.220 mag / 13.6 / 13.4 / 9.64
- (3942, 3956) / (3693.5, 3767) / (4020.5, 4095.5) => 0.335 mag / 12.5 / 14.3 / 22.8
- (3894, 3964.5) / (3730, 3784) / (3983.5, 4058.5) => 0.384 mag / 12.4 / 13.3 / 22.7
